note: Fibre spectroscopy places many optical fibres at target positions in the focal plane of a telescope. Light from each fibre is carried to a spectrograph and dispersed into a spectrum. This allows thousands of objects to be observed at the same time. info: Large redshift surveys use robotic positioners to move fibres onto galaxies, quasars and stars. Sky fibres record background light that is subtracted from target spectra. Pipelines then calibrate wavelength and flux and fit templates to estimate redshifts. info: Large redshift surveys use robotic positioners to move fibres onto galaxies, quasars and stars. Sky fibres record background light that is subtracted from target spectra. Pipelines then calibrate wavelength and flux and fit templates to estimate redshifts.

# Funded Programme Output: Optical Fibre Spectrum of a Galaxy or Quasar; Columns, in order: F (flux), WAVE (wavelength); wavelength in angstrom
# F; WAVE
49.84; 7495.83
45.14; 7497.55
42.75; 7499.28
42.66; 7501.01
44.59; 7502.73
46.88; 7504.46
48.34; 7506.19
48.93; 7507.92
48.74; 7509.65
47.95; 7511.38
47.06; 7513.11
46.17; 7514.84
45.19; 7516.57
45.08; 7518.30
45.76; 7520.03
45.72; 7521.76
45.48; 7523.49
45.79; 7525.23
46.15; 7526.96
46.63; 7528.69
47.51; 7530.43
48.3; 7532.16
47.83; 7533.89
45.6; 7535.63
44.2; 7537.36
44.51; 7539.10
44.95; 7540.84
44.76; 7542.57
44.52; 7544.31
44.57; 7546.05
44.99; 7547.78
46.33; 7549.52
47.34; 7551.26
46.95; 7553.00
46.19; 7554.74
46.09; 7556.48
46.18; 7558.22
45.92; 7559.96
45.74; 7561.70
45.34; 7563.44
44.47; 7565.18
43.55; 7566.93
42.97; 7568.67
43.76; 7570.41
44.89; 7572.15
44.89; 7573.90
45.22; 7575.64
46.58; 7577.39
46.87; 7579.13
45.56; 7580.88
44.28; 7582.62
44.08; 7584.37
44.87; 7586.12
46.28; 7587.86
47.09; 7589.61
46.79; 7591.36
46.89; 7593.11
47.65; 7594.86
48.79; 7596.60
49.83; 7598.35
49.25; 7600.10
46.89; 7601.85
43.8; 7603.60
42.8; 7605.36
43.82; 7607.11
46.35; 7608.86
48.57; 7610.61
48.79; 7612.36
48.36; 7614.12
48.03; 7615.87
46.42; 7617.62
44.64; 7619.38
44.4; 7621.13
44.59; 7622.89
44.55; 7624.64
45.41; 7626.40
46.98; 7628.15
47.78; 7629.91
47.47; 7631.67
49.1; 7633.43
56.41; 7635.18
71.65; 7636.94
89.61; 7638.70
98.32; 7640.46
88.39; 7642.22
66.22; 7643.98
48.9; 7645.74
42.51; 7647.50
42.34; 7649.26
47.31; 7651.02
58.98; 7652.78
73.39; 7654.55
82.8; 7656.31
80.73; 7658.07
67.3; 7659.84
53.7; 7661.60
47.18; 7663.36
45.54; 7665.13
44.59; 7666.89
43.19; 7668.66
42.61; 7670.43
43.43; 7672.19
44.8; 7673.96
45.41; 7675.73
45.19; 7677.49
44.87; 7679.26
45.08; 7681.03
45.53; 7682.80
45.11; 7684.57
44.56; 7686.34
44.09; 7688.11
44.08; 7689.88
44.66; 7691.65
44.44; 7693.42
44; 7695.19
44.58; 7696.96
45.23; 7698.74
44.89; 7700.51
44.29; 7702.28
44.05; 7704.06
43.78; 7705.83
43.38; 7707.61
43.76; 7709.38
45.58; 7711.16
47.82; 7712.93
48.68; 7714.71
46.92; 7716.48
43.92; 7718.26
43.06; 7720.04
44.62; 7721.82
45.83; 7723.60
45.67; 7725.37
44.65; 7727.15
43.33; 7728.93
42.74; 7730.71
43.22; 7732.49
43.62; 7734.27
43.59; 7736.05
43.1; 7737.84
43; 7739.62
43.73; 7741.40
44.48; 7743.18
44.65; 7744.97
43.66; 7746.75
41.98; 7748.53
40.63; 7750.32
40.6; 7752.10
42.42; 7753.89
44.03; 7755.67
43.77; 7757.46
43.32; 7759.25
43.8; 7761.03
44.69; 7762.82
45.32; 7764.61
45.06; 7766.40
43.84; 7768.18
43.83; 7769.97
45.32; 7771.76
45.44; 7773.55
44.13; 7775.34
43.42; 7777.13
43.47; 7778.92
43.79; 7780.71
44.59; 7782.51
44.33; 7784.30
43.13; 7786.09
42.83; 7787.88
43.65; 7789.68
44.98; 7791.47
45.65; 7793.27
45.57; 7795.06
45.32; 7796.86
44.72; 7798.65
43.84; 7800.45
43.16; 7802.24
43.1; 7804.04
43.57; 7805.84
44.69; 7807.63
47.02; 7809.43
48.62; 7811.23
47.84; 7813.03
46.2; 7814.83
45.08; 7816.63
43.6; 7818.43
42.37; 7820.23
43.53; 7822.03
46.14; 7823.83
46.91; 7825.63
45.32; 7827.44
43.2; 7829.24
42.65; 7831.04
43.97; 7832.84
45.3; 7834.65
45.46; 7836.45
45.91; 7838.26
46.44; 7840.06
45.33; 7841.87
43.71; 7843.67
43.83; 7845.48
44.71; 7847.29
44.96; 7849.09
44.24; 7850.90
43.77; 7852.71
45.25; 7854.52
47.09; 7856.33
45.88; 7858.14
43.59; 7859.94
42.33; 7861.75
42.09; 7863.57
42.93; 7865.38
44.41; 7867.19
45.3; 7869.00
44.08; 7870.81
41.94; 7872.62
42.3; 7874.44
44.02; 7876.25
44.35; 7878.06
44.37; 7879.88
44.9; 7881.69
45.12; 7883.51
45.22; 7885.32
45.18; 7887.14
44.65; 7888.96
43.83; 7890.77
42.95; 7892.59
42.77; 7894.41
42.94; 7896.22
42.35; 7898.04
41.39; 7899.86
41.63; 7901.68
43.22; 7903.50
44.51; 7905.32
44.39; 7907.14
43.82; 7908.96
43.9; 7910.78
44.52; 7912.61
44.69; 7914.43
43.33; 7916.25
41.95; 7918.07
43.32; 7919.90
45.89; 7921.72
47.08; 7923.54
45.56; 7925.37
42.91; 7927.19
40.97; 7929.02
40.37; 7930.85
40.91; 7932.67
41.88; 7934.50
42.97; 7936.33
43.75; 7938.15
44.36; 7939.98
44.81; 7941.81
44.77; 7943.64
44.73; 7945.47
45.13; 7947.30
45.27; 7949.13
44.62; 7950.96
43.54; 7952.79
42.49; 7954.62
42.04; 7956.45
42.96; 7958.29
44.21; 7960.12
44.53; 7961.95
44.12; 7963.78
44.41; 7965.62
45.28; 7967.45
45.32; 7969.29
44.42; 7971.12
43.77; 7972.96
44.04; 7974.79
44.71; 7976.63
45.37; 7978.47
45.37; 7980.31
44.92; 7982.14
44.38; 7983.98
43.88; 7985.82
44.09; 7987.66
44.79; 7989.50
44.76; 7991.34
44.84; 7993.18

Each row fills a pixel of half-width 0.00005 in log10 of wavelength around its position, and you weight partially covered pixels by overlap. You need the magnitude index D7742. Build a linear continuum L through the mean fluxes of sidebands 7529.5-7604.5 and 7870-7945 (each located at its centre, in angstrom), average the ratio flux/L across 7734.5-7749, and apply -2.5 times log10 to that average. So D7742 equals 0.03 mag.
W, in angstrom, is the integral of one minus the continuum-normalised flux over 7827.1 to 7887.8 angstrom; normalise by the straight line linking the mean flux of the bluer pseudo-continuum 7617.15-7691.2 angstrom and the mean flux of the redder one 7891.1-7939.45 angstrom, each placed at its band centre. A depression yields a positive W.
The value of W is 1.5 angstrom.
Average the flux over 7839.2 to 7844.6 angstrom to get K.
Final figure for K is 45.1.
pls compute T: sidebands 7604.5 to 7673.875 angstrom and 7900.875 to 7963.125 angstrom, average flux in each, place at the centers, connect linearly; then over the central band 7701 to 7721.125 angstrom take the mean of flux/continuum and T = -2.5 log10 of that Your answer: 0.151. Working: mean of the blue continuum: 54.3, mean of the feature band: 45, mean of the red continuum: 43.7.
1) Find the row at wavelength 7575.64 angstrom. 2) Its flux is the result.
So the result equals 45.22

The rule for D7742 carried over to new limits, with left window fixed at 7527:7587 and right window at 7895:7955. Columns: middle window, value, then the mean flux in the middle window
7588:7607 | -0.04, 46.8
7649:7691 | -0.14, 51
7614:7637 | -0.07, 48.2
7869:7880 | 0.01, 43.6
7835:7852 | -0.02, 45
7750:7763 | 0.04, 42.9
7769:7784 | 0.00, 44.2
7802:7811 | -0.01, 44.7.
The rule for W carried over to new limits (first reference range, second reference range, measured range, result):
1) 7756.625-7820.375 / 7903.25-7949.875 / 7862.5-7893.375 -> 0.07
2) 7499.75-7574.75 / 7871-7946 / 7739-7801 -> 0.71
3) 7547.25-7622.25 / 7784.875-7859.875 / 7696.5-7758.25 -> 1.66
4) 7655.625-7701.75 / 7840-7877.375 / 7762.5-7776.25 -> 0.49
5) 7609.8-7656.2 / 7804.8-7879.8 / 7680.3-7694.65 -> 2.23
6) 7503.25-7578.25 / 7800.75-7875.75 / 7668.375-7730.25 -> 0.65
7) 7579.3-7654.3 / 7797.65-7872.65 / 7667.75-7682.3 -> 1.53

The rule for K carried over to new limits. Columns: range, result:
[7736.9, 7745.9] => 43.8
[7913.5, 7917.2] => 44.1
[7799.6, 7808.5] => 43.7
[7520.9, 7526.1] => 45.6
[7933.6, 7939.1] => 42.9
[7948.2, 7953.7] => 44.5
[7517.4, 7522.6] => 45.6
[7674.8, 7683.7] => 45.2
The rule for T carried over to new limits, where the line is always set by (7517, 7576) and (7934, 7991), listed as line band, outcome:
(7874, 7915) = 0.016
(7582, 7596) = -0.016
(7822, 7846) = -0.006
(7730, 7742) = 0.041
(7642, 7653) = -0.199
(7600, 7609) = 0.007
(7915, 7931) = 0.018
